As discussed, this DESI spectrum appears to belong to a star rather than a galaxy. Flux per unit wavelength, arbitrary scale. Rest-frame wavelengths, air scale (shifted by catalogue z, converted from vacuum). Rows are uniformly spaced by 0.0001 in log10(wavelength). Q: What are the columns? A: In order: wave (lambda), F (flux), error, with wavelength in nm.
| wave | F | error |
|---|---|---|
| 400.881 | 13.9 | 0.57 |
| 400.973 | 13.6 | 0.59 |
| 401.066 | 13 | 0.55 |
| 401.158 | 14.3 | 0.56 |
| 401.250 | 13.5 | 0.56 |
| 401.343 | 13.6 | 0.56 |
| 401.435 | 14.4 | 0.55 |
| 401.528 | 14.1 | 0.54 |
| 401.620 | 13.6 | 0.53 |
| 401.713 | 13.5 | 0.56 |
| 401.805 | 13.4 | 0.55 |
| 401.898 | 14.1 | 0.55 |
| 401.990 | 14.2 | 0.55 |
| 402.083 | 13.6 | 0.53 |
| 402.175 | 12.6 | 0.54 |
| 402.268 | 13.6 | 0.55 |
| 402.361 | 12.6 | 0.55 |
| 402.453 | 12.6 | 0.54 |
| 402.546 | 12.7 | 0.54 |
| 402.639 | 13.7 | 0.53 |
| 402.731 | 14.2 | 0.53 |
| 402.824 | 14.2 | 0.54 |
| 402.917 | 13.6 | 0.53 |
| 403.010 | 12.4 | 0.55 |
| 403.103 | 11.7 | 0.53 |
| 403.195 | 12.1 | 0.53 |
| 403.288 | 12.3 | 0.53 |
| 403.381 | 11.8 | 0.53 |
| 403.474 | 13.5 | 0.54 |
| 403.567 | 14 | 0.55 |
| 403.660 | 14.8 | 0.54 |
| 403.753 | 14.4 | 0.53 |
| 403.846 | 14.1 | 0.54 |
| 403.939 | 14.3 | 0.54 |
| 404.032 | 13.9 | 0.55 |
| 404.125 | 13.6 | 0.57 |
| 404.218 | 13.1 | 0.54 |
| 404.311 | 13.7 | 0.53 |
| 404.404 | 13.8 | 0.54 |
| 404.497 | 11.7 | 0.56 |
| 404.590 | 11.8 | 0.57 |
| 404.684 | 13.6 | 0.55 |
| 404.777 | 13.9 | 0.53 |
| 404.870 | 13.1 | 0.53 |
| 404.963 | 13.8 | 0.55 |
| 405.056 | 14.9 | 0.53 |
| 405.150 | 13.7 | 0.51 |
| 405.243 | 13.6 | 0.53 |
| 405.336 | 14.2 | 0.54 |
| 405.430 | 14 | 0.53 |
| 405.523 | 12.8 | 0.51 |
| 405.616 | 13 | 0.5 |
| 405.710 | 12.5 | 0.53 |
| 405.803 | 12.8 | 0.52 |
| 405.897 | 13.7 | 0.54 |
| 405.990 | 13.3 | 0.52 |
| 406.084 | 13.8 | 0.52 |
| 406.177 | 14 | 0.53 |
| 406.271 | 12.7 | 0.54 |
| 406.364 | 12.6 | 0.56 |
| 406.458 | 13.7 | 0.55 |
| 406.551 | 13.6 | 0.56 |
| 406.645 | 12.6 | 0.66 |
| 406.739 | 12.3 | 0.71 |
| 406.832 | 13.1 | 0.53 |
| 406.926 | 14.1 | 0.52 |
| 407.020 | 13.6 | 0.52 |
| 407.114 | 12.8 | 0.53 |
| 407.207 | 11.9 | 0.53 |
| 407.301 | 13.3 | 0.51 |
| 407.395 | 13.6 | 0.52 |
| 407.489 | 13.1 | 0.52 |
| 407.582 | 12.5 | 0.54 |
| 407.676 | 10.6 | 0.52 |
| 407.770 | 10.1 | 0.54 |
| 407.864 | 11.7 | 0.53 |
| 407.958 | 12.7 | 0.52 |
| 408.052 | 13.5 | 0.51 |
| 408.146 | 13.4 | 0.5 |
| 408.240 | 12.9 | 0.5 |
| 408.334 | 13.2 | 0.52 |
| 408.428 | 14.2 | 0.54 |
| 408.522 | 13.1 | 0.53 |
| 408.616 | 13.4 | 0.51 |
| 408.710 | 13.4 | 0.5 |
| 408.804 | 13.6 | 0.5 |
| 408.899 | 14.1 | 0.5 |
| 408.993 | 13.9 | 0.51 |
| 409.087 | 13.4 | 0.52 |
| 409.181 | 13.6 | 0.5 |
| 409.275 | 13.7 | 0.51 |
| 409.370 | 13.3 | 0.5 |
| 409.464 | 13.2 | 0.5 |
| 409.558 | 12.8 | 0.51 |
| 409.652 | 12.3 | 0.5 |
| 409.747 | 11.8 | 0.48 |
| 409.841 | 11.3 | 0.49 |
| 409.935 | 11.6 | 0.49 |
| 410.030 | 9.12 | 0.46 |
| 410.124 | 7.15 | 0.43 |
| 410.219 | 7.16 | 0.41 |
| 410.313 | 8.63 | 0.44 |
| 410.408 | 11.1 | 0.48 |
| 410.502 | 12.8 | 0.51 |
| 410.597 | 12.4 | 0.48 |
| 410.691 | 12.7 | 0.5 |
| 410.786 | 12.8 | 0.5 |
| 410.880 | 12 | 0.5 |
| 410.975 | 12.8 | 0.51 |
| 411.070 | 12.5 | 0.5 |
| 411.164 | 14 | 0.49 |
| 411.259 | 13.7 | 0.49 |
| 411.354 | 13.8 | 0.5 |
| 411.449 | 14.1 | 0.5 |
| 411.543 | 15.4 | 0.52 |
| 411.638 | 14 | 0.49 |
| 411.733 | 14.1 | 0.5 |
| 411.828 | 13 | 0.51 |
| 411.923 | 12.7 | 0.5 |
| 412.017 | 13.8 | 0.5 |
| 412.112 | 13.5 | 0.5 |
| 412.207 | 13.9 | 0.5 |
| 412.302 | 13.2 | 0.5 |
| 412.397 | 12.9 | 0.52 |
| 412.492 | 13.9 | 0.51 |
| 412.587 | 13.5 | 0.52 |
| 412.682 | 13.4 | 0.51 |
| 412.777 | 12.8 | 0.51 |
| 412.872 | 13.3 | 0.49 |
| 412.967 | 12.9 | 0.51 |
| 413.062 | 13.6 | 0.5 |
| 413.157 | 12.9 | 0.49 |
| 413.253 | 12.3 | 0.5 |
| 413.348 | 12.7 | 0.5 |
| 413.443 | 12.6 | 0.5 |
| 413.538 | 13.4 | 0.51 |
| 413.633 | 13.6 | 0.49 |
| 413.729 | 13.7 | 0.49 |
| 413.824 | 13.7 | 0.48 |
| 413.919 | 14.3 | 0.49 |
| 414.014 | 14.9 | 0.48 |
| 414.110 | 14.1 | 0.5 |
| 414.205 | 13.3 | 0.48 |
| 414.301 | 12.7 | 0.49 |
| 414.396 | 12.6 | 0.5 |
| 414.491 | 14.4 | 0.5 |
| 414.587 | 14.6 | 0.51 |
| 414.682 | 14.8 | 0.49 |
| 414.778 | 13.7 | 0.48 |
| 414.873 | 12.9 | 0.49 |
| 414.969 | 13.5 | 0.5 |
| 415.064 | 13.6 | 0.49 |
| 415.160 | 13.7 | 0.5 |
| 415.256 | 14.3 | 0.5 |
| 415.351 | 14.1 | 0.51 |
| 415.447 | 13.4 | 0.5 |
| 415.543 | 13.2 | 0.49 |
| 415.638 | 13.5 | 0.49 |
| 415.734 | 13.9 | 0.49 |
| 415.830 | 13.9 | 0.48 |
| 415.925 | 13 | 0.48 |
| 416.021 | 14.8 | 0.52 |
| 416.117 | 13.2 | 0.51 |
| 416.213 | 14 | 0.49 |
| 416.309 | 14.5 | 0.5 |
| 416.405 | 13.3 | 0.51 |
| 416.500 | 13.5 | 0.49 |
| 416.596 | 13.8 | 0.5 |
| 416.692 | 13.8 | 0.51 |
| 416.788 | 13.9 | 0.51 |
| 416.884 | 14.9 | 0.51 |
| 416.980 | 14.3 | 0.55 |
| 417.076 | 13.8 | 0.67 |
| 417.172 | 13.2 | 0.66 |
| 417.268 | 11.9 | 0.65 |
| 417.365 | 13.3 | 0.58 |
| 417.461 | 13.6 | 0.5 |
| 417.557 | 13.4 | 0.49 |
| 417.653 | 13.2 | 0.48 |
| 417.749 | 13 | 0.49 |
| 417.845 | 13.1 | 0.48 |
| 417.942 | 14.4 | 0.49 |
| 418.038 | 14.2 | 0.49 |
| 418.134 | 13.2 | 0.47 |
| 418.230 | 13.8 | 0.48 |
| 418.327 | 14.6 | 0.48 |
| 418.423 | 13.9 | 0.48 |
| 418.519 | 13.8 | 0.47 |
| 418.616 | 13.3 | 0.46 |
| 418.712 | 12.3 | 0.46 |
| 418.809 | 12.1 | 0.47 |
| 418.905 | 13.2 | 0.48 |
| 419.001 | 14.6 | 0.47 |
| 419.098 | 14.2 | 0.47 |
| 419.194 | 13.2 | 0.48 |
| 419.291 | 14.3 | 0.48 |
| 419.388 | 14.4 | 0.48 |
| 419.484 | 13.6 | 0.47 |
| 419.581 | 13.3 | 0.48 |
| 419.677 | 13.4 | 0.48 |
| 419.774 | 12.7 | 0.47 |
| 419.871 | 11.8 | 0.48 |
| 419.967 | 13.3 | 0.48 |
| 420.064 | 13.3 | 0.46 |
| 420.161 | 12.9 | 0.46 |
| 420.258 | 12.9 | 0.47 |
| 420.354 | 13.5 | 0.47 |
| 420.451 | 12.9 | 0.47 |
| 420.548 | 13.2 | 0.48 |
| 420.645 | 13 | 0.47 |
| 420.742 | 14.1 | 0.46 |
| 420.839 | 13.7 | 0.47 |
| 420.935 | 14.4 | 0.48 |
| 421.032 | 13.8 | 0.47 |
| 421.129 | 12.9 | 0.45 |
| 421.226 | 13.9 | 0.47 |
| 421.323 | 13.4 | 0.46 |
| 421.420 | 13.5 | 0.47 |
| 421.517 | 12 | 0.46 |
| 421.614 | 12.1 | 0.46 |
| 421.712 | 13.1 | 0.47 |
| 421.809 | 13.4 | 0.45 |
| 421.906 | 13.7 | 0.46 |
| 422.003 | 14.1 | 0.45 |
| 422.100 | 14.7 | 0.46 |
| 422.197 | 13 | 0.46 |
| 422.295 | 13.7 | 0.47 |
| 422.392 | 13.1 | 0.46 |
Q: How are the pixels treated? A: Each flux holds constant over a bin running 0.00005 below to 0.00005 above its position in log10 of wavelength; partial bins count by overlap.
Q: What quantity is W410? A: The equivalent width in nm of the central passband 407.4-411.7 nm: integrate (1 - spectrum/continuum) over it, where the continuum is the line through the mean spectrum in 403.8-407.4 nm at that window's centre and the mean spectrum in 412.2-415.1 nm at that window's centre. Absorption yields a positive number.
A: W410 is 0.29 nm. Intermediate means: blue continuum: 13.3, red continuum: 13.5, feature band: 12.5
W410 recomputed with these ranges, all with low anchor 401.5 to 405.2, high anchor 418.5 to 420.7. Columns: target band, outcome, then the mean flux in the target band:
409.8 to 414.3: 0.18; 12.8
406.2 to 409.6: 0.08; 13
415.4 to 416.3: -0.03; 13.7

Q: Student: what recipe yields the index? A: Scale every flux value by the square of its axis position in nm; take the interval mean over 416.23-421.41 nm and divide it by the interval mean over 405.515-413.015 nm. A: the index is 1.1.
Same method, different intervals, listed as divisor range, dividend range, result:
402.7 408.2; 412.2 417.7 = 1.08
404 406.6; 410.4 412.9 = 1.02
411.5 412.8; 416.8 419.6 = 1.03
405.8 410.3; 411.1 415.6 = 1.10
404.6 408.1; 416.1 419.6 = 1.10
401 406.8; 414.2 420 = 1.08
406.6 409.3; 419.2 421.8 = 1.08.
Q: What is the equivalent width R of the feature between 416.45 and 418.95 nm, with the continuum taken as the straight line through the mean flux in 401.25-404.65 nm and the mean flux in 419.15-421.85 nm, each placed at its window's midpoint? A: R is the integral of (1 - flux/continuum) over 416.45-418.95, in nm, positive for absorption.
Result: -0.04 nm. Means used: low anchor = 13.4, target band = 13.5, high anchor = 13.3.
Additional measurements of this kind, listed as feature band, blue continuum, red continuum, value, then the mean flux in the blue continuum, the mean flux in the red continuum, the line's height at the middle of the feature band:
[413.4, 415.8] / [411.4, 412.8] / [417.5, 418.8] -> -0.02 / 13.6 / 13.5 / 13.6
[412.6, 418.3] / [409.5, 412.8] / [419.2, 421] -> -0.30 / 12.5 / 13.4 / 12.9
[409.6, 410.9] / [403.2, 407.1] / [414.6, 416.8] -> 0.26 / 13.4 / 13.8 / 13.6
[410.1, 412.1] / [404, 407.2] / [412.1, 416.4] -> 0.15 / 13.3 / 13.6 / 13.5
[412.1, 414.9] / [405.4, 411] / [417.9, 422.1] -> -0.11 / 12.6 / 13.4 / 13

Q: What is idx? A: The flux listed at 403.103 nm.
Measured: 11.7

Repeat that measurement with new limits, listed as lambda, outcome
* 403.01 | 12.4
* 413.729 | 13.7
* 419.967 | 13.3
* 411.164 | 14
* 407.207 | 11.9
